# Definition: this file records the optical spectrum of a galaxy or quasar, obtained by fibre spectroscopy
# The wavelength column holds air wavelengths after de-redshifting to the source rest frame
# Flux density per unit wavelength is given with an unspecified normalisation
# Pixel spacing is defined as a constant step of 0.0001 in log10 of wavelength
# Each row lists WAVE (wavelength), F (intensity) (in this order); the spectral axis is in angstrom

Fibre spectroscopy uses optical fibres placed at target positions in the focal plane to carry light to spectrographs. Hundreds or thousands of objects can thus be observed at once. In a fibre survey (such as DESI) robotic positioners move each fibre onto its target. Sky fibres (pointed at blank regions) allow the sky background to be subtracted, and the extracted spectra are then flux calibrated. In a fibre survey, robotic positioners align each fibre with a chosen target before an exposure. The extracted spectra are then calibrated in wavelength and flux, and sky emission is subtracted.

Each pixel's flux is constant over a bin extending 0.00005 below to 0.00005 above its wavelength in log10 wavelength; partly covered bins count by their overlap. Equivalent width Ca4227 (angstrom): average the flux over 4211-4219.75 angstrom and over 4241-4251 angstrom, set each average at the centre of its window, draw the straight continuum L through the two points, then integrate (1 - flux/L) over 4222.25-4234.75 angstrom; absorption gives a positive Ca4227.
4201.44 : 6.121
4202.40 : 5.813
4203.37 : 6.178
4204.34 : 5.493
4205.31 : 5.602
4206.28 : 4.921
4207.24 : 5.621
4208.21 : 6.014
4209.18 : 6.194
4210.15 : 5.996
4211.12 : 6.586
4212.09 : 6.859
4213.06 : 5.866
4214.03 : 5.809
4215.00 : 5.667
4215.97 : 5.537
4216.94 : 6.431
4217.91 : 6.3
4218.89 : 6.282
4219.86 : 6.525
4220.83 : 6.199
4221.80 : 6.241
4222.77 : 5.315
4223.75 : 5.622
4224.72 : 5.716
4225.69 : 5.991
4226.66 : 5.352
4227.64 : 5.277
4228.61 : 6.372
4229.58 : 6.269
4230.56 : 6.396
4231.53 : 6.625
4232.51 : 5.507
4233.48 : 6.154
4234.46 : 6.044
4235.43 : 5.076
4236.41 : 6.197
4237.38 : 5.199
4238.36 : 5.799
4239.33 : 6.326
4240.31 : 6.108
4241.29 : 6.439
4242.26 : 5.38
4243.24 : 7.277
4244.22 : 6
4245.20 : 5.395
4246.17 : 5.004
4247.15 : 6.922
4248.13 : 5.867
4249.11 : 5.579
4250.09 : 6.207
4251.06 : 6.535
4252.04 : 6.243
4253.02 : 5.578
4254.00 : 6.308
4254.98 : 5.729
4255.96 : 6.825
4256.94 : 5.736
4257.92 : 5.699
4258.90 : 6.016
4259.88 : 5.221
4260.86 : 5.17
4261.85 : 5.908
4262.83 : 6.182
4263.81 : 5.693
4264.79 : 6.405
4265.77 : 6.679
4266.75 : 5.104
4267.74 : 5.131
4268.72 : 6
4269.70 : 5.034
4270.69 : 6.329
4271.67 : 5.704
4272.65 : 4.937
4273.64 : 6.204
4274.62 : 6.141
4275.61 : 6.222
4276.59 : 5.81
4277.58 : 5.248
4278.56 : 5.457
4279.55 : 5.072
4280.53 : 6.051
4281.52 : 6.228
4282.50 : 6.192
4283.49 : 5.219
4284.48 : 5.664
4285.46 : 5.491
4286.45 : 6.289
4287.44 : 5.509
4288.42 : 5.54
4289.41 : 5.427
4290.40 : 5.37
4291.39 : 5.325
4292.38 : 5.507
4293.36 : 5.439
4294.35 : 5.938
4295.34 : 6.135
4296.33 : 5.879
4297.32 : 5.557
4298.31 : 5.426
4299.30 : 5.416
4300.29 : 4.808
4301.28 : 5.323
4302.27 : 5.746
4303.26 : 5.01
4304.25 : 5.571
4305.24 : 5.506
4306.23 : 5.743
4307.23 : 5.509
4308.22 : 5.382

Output 0.4 angstrom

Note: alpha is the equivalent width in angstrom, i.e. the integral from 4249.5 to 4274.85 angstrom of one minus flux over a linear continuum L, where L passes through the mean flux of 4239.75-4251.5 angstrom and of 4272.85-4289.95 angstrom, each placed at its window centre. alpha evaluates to 0.2 angstrom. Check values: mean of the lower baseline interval 6.06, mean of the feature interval 5.87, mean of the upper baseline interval 5.73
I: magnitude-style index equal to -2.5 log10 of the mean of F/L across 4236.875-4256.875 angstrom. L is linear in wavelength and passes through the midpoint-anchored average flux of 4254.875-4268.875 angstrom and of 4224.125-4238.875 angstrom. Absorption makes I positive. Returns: -0.03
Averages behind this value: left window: 5.87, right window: 5.83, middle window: 6.03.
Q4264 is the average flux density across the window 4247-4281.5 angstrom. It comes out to 5.85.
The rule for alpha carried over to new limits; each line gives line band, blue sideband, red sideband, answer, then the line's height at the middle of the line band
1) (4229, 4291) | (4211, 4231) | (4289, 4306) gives -1.1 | 5.75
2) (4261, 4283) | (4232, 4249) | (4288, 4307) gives -0.4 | 5.69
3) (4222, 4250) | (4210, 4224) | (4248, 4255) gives 0.7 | 6.06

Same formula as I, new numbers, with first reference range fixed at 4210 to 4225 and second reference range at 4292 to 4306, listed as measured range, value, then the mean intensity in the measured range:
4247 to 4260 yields -0.038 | 6.03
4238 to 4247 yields -0.020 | 6.01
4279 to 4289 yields -0.018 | 5.72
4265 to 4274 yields 0.005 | 5.69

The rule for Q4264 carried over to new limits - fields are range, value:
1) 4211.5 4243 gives 5.98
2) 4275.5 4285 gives 5.7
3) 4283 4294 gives 5.53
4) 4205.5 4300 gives 5.85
